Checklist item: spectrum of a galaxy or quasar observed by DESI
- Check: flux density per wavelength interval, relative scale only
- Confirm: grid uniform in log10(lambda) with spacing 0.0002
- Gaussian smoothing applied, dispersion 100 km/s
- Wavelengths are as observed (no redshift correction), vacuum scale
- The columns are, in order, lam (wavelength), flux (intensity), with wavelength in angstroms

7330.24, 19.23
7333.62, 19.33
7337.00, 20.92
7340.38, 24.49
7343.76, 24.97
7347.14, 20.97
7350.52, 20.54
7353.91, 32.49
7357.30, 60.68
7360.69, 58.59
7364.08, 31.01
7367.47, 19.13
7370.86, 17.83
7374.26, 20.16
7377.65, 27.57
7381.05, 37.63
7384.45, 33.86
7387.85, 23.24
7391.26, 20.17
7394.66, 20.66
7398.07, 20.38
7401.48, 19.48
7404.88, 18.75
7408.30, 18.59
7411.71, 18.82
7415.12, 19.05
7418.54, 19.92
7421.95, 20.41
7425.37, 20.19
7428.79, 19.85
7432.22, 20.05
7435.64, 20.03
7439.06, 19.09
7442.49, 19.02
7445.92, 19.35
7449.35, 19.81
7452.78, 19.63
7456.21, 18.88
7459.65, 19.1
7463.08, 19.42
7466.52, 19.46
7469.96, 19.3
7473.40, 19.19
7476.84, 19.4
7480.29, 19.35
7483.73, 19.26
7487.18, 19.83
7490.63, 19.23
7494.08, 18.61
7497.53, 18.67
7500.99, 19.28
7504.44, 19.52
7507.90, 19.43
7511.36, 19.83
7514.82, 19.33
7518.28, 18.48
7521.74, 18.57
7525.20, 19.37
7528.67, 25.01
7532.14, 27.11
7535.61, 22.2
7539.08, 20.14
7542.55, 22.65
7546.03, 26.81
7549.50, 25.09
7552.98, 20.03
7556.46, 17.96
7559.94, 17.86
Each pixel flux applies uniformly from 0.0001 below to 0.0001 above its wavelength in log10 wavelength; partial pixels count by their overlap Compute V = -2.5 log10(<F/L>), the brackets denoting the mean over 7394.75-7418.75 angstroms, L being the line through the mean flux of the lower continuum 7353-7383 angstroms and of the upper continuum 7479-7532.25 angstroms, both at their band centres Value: 0.48 mag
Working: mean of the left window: 33.9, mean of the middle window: 19.3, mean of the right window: 19.8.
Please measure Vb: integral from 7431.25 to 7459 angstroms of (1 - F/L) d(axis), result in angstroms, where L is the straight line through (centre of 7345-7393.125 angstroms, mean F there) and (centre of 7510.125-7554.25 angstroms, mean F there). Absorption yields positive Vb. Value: 7.3 angstroms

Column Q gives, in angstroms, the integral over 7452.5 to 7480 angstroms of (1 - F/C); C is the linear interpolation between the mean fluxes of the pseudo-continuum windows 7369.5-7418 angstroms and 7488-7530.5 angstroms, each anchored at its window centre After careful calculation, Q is 1.9 angstroms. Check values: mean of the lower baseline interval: 22.5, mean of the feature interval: 19.3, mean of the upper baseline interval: 19.6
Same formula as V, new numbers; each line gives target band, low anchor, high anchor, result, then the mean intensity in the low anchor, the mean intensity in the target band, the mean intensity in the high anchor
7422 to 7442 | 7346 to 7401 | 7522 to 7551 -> 0.33 mag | 28.9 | 19.8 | 23.3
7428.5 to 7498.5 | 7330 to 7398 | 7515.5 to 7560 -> 0.25 mag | 27.7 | 19.4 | 21.7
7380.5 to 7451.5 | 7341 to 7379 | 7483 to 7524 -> 0.23 mag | 30.2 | 21.1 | 19.2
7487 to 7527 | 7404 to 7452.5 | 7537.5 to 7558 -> 0.11 mag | 19.5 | 19.2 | 22.2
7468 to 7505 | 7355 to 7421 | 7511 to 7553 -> 0.22 mag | 26.6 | 19.2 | 22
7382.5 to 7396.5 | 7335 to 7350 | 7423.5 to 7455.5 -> -0.16 mag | 22.6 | 24.7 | 19.6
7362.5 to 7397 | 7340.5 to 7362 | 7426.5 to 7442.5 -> 0.19 mag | 35.1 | 25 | 19.7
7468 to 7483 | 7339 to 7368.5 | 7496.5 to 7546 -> 0.24 mag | 32.9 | 19.3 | 20.9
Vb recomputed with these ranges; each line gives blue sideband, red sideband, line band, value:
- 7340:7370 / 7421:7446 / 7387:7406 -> 4.0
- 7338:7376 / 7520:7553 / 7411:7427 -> 4.5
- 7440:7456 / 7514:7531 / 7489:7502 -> 0.7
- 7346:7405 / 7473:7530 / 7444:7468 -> 3.5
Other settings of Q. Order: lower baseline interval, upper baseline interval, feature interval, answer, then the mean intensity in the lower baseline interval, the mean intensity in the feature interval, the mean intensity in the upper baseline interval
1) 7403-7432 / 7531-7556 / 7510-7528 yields 2.4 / 19.5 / 19.5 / 23.1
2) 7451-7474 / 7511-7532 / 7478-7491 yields 0.2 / 19.3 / 19.4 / 20.7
